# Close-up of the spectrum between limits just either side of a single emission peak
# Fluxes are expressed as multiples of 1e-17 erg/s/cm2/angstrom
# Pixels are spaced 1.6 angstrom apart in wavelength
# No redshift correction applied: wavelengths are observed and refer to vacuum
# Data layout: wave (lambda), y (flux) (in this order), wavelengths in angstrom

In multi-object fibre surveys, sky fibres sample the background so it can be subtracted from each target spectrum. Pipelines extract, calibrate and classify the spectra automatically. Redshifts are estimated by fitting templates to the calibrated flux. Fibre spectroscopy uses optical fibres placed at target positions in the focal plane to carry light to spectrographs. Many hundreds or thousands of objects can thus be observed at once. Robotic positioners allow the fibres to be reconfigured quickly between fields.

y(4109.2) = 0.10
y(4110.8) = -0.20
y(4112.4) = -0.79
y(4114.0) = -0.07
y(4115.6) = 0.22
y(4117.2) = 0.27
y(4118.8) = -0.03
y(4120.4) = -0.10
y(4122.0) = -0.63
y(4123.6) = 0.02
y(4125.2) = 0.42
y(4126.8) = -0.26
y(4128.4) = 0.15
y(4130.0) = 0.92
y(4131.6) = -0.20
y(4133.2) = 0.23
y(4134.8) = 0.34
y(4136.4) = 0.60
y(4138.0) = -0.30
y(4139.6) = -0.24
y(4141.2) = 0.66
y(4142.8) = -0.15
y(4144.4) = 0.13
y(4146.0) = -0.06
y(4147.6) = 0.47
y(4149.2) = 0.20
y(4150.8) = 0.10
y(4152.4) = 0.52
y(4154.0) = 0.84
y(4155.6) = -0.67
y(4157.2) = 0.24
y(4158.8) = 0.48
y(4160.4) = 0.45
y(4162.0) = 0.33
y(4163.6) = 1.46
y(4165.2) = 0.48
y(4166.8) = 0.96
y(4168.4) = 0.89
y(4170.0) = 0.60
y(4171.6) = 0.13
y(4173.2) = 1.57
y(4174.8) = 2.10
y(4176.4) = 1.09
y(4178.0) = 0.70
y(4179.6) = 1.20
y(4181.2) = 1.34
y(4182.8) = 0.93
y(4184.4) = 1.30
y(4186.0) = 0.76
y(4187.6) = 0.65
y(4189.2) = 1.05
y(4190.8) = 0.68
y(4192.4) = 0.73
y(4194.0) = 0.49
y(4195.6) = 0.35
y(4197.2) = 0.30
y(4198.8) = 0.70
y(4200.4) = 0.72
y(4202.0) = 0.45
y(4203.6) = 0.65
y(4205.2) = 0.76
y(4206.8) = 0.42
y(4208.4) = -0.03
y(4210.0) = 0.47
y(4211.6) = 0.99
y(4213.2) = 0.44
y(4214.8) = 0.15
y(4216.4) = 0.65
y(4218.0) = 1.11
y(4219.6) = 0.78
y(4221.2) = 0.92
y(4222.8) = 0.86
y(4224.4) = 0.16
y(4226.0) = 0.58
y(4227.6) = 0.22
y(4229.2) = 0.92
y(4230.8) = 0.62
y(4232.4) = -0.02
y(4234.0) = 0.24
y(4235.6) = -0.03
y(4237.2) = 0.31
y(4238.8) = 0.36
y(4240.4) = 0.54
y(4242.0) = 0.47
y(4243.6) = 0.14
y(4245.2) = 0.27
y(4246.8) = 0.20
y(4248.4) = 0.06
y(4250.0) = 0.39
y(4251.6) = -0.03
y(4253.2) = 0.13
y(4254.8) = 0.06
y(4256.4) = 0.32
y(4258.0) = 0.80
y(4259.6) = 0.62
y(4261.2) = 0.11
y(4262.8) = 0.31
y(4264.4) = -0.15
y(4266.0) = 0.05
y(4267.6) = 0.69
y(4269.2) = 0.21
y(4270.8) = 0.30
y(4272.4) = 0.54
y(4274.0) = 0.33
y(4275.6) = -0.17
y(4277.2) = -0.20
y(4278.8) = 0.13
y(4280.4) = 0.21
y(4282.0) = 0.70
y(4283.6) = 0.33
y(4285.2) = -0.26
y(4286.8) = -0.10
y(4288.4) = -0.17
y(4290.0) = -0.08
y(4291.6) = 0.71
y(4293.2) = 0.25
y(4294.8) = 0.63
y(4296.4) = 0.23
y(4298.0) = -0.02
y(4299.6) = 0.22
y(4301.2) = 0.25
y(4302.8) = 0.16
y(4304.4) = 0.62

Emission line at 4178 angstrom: Lyman alpha 1216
